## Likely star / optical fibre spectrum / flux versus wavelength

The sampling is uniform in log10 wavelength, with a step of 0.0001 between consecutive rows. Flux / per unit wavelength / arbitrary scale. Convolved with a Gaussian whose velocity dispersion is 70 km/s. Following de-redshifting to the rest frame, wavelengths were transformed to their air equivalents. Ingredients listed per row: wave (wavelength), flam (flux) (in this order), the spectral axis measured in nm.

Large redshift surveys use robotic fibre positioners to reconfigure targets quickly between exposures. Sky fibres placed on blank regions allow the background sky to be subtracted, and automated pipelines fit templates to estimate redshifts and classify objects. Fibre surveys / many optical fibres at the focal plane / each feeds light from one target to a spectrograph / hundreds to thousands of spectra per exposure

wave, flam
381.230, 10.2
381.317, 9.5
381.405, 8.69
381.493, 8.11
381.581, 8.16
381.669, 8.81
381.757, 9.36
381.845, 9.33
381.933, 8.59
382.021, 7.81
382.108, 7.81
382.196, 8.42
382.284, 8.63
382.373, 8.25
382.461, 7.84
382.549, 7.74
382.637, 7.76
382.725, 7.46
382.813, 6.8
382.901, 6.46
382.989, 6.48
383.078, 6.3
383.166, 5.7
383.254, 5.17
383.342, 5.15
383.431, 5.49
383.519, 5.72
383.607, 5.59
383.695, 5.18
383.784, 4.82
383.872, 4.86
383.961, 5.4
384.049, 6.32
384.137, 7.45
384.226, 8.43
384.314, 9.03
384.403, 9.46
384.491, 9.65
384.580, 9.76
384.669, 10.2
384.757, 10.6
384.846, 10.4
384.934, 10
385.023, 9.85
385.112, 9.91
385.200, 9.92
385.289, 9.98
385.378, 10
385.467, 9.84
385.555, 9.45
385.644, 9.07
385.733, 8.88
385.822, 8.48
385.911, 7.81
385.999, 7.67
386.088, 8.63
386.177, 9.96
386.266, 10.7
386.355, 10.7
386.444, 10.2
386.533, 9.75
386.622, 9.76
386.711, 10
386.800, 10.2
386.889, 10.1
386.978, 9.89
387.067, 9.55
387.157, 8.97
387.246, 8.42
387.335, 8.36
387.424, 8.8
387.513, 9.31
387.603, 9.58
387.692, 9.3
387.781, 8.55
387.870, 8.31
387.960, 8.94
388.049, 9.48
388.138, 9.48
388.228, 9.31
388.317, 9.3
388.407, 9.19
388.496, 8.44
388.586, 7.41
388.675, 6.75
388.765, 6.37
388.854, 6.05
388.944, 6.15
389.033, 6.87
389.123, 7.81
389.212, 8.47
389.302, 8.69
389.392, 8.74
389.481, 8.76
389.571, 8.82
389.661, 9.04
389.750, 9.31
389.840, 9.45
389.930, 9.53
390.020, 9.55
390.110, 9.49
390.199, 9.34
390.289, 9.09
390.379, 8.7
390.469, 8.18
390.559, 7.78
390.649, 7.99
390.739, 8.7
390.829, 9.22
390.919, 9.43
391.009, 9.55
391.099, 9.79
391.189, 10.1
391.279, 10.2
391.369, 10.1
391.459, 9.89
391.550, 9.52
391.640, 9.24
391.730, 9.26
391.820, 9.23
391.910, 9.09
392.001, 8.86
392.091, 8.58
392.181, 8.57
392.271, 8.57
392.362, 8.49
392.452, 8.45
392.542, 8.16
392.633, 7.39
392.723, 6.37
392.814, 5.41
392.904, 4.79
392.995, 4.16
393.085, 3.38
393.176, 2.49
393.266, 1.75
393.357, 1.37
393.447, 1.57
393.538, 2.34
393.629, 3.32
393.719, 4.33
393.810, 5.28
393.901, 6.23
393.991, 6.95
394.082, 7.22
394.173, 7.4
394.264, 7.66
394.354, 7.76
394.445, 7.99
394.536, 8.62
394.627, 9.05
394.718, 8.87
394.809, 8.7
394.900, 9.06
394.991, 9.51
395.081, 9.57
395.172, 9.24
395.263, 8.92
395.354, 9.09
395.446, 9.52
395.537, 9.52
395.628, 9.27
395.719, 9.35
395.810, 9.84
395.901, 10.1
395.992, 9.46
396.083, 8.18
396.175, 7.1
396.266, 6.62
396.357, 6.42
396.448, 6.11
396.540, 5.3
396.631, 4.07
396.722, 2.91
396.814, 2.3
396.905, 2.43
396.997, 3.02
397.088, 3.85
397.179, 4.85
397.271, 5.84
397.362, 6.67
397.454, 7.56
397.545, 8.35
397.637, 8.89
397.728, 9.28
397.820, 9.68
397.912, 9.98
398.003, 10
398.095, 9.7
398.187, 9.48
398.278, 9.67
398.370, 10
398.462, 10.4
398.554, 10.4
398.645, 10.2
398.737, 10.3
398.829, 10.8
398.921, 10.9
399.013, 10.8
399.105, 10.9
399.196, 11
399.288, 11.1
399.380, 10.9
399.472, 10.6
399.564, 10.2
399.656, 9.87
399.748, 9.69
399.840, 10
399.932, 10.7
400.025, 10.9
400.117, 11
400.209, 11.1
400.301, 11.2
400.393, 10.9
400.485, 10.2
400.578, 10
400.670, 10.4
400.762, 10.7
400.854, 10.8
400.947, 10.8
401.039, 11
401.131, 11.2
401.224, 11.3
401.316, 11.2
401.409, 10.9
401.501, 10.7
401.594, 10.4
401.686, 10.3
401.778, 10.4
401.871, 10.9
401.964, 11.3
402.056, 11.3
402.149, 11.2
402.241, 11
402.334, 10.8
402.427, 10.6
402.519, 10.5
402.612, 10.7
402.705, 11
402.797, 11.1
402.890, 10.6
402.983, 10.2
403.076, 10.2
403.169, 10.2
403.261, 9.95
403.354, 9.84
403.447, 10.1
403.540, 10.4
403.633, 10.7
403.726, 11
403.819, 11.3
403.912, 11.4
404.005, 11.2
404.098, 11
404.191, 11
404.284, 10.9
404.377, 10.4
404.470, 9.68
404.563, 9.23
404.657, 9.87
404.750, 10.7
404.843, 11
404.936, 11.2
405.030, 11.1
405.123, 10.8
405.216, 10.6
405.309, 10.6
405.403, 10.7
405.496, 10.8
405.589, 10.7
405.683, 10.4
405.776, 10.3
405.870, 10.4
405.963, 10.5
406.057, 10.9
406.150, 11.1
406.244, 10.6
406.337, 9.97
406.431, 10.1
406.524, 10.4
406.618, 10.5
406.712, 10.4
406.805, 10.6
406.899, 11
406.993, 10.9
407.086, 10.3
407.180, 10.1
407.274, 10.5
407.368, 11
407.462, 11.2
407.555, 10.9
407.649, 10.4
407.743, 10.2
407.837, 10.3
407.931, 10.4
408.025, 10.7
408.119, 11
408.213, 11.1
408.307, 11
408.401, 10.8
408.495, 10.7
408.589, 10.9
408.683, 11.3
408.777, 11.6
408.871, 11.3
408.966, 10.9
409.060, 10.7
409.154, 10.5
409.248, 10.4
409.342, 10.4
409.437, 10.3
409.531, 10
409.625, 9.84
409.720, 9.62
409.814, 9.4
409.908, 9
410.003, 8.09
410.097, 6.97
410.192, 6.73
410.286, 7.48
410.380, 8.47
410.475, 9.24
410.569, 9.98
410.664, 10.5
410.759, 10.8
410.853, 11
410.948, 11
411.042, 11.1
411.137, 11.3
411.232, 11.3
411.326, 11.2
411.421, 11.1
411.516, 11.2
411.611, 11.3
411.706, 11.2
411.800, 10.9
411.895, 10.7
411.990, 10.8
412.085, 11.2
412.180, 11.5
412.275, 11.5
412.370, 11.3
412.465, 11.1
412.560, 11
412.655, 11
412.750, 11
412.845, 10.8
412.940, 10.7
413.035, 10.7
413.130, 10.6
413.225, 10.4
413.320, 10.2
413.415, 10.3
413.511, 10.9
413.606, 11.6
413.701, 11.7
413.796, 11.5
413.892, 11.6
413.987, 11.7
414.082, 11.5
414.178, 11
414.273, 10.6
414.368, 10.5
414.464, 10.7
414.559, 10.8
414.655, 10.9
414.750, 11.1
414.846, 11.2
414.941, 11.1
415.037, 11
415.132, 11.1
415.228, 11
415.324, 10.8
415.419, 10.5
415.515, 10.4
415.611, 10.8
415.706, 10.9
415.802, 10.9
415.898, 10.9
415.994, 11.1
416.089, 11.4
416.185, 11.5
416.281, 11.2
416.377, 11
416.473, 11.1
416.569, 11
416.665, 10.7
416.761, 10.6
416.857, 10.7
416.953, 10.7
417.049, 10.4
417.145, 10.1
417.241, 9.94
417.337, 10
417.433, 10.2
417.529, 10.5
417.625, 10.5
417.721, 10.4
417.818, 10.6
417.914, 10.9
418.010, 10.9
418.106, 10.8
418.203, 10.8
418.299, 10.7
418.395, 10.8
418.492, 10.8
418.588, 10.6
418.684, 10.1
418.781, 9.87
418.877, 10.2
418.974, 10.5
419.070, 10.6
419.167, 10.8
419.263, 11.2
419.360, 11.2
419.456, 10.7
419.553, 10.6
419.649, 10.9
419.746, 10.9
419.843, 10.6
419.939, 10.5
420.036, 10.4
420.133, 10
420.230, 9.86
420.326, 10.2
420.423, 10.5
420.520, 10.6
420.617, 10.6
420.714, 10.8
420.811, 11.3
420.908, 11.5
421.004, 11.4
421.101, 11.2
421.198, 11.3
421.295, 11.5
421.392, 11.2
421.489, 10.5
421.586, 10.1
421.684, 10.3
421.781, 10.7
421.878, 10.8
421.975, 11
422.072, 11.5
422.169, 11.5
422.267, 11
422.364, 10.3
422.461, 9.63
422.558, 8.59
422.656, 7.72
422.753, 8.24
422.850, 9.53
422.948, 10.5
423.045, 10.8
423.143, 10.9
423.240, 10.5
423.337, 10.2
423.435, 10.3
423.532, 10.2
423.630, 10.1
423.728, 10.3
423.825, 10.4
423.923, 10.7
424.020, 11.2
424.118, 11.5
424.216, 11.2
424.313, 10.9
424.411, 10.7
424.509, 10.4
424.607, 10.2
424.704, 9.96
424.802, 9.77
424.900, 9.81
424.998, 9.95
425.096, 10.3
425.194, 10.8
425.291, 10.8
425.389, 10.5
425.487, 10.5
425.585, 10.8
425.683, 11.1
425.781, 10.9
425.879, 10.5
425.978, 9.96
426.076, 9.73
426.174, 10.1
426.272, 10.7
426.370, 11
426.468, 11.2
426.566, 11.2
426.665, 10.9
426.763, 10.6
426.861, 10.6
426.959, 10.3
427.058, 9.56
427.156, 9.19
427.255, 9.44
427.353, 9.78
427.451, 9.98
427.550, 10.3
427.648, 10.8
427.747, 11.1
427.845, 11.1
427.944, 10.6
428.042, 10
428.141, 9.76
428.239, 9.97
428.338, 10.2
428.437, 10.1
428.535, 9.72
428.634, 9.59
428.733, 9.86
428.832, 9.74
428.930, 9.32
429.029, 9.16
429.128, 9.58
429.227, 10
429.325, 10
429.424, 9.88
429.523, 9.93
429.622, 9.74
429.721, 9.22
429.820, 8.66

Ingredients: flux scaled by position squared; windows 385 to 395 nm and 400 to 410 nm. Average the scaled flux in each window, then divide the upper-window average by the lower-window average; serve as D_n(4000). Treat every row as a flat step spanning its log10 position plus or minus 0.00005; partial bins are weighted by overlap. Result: 1.4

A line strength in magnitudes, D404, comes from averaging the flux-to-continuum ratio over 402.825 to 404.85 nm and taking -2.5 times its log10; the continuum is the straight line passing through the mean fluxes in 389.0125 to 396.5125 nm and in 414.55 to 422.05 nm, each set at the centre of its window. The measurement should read -0.15 mag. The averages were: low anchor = 7.9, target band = 10.5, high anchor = 10.7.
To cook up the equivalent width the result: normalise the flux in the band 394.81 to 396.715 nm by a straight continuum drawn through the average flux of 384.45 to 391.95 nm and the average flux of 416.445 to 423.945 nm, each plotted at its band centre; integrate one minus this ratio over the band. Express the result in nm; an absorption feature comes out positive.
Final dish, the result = 0.25 nm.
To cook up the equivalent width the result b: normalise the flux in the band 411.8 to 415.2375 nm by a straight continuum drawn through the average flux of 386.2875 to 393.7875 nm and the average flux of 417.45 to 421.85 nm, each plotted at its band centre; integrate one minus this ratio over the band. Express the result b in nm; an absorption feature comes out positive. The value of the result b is -0.29 nm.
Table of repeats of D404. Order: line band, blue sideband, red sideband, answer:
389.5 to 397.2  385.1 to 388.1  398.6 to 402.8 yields 0.31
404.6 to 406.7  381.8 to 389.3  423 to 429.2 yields -0.14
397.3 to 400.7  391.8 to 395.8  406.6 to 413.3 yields -0.22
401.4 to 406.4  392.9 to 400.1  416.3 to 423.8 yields -0.23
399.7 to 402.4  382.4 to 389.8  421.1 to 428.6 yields -0.18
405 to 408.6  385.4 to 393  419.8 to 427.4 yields -0.11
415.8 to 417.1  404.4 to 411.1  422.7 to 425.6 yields -0.06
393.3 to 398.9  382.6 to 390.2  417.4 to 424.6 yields 0.20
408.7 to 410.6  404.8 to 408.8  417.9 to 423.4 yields 0.12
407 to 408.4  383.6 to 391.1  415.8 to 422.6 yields -0.07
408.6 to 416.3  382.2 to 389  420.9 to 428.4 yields -0.09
